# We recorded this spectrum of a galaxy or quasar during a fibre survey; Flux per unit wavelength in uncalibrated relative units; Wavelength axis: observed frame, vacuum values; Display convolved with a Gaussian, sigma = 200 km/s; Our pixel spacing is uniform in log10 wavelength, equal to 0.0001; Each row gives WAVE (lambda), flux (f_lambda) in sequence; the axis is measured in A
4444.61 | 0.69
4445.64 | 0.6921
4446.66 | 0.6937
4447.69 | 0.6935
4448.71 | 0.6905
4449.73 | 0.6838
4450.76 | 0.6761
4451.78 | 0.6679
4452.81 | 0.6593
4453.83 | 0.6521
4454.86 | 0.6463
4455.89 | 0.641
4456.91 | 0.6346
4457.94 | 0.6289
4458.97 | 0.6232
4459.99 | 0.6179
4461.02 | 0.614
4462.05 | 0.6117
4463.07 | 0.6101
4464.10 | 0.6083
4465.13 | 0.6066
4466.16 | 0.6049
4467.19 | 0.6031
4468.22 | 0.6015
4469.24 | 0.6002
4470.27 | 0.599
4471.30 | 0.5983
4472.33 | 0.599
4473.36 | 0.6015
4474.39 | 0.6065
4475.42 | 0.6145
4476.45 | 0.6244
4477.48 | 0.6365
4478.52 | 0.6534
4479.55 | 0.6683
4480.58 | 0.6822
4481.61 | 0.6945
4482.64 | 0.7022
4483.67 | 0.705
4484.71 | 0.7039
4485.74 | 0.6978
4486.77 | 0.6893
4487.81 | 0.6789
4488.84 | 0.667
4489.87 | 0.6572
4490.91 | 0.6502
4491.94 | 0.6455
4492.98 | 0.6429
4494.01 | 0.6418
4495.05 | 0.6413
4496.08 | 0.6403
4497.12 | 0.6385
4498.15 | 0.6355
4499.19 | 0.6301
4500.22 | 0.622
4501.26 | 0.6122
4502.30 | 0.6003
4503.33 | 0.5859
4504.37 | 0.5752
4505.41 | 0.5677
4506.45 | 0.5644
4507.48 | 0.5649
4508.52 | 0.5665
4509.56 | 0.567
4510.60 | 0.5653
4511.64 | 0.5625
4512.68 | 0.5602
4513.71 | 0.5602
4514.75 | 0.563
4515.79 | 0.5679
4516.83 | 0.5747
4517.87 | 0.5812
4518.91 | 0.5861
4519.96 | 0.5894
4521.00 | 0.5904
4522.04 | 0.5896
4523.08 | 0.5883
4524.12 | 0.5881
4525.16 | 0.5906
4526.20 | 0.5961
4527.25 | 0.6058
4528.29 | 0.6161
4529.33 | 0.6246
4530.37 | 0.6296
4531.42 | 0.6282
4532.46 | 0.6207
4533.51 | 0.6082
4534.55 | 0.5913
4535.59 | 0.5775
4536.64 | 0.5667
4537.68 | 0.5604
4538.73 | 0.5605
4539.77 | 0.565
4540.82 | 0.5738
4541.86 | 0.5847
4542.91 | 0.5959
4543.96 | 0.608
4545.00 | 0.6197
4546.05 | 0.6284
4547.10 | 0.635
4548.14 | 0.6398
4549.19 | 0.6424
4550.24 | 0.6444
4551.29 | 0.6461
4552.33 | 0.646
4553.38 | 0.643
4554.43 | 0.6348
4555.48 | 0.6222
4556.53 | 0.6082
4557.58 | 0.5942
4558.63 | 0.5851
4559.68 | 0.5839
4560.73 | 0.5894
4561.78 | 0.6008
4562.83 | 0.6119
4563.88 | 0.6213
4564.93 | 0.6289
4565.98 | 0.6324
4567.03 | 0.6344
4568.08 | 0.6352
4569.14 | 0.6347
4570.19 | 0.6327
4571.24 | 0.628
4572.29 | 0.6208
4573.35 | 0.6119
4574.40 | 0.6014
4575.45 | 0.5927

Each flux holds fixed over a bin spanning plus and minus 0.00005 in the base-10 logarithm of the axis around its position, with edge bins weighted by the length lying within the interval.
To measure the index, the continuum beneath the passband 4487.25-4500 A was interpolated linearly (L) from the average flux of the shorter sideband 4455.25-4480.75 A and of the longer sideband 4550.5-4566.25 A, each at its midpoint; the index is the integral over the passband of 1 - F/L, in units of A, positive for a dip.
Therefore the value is -0.59 A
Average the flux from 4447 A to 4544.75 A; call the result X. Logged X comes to 0.617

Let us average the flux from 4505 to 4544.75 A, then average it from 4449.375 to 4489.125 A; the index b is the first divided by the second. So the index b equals 0.9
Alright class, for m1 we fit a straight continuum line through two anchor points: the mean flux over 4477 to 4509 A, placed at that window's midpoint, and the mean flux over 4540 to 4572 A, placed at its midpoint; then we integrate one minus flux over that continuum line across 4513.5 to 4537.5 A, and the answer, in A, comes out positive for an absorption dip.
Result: 1.40 A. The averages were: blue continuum 0.641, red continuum 0.619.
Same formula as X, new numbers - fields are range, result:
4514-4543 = 0.589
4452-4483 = 0.628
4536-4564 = 0.607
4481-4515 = 0.625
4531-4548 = 0.596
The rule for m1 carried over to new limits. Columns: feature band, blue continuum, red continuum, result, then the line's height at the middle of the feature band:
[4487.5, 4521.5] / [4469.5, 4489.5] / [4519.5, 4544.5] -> 1.2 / 0.625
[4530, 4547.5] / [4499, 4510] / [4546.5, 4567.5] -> 0.4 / 0.61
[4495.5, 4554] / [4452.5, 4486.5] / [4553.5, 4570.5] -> 2.4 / 0.624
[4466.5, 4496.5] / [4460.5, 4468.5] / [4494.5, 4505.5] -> -1.7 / 0.611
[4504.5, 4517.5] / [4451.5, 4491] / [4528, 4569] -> 1.2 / 0.625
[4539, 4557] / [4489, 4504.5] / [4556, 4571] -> 0.0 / 0.618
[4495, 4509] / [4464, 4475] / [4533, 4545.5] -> -0.2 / 0.594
